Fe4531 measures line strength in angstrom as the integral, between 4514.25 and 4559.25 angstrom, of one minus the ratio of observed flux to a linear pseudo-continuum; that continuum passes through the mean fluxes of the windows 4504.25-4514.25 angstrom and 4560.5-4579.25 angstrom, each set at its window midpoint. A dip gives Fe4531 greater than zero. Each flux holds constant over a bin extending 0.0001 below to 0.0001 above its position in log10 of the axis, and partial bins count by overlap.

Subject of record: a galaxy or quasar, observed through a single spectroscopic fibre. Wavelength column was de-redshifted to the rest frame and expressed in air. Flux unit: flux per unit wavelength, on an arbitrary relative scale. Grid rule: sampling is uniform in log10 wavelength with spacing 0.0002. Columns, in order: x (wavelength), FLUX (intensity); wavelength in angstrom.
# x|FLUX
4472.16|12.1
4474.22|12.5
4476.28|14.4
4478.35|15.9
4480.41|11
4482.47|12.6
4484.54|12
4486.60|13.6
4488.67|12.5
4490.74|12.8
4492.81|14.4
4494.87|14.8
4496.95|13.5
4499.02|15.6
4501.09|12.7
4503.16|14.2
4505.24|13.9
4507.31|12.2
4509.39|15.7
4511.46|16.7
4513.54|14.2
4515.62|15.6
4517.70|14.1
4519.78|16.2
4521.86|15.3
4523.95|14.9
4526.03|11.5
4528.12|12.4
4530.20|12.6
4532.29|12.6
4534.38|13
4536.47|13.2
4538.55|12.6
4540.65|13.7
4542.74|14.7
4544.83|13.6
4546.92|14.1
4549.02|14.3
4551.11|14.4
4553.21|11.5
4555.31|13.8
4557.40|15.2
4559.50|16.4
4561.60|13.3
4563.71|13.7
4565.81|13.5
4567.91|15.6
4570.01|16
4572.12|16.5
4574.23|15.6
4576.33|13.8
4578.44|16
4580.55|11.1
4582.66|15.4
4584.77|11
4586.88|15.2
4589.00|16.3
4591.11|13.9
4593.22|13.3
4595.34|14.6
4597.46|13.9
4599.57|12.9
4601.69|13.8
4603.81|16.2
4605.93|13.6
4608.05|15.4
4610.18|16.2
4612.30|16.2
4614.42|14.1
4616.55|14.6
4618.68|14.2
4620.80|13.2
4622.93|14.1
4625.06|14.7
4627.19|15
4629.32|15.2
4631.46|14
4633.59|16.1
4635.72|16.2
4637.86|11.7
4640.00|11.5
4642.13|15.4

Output 2.69 angstrom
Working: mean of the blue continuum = 14.6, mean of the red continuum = 14.9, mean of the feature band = 13.8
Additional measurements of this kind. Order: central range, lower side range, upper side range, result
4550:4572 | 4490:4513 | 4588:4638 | 0.02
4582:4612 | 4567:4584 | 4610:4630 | 0.74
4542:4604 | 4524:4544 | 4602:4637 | -1.89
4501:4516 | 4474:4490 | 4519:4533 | -1.18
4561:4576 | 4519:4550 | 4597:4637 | -0.86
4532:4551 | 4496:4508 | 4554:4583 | 0.90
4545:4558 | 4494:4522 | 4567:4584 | 0.87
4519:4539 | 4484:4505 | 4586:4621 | 0.77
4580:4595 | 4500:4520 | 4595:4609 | 0.50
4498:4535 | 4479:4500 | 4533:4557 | -1.78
